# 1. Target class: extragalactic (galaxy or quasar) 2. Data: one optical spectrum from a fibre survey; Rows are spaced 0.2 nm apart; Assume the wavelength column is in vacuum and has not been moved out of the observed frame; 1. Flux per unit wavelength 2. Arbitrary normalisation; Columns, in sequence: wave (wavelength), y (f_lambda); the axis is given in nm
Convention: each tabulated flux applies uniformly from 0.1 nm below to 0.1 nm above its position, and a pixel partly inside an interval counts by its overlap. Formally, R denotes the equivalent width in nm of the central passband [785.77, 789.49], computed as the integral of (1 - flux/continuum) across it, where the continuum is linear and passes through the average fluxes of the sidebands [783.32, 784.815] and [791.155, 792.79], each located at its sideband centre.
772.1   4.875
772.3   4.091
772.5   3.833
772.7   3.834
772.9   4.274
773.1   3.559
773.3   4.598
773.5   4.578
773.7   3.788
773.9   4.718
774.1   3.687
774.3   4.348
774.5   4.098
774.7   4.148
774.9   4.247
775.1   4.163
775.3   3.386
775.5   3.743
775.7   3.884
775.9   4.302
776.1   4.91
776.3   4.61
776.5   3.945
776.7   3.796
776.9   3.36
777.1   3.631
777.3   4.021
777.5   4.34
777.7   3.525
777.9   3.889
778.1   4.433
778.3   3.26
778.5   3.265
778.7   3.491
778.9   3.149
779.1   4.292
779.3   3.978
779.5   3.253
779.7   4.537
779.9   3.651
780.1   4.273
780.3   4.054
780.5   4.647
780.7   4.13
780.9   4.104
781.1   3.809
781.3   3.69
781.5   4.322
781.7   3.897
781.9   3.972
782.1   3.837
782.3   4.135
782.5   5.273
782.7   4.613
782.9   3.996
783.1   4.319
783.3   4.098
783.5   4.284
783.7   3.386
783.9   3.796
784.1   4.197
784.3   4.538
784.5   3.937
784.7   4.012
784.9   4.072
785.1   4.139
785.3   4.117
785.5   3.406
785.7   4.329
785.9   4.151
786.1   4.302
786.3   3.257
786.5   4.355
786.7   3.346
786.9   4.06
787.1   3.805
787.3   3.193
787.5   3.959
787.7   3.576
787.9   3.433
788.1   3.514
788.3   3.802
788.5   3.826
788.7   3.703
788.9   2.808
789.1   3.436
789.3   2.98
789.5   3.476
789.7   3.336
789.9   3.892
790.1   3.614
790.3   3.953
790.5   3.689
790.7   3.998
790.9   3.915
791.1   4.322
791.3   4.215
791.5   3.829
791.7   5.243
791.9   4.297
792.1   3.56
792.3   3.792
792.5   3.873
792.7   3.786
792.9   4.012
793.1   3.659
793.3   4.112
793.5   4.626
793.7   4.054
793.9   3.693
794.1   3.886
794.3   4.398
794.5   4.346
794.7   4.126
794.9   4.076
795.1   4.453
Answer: 0.38 nm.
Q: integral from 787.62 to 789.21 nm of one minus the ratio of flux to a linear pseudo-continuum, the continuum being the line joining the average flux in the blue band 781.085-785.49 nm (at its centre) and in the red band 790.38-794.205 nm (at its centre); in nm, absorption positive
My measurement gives 0.22 nm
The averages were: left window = 4.1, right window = 4.03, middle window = 3.51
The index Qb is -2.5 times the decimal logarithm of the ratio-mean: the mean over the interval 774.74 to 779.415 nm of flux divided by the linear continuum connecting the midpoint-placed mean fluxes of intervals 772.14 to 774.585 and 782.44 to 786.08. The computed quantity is 0.06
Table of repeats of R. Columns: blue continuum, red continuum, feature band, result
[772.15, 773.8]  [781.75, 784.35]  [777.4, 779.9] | 0.22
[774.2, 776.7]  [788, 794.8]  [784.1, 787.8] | 0.04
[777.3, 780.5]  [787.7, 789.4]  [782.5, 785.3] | -0.39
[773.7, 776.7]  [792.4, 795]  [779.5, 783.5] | -0.05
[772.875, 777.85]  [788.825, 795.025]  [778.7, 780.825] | 0.02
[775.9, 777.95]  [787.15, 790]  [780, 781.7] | -0.12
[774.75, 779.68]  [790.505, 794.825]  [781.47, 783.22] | -0.14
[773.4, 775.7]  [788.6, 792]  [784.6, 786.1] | -0.06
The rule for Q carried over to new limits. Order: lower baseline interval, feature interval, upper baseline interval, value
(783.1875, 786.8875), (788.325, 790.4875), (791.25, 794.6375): 0.278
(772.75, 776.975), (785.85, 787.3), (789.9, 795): 0.079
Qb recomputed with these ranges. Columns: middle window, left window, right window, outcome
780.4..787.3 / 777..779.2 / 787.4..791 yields -0.11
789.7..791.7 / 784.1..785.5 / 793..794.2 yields 0.02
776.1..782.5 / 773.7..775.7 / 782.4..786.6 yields 0.03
